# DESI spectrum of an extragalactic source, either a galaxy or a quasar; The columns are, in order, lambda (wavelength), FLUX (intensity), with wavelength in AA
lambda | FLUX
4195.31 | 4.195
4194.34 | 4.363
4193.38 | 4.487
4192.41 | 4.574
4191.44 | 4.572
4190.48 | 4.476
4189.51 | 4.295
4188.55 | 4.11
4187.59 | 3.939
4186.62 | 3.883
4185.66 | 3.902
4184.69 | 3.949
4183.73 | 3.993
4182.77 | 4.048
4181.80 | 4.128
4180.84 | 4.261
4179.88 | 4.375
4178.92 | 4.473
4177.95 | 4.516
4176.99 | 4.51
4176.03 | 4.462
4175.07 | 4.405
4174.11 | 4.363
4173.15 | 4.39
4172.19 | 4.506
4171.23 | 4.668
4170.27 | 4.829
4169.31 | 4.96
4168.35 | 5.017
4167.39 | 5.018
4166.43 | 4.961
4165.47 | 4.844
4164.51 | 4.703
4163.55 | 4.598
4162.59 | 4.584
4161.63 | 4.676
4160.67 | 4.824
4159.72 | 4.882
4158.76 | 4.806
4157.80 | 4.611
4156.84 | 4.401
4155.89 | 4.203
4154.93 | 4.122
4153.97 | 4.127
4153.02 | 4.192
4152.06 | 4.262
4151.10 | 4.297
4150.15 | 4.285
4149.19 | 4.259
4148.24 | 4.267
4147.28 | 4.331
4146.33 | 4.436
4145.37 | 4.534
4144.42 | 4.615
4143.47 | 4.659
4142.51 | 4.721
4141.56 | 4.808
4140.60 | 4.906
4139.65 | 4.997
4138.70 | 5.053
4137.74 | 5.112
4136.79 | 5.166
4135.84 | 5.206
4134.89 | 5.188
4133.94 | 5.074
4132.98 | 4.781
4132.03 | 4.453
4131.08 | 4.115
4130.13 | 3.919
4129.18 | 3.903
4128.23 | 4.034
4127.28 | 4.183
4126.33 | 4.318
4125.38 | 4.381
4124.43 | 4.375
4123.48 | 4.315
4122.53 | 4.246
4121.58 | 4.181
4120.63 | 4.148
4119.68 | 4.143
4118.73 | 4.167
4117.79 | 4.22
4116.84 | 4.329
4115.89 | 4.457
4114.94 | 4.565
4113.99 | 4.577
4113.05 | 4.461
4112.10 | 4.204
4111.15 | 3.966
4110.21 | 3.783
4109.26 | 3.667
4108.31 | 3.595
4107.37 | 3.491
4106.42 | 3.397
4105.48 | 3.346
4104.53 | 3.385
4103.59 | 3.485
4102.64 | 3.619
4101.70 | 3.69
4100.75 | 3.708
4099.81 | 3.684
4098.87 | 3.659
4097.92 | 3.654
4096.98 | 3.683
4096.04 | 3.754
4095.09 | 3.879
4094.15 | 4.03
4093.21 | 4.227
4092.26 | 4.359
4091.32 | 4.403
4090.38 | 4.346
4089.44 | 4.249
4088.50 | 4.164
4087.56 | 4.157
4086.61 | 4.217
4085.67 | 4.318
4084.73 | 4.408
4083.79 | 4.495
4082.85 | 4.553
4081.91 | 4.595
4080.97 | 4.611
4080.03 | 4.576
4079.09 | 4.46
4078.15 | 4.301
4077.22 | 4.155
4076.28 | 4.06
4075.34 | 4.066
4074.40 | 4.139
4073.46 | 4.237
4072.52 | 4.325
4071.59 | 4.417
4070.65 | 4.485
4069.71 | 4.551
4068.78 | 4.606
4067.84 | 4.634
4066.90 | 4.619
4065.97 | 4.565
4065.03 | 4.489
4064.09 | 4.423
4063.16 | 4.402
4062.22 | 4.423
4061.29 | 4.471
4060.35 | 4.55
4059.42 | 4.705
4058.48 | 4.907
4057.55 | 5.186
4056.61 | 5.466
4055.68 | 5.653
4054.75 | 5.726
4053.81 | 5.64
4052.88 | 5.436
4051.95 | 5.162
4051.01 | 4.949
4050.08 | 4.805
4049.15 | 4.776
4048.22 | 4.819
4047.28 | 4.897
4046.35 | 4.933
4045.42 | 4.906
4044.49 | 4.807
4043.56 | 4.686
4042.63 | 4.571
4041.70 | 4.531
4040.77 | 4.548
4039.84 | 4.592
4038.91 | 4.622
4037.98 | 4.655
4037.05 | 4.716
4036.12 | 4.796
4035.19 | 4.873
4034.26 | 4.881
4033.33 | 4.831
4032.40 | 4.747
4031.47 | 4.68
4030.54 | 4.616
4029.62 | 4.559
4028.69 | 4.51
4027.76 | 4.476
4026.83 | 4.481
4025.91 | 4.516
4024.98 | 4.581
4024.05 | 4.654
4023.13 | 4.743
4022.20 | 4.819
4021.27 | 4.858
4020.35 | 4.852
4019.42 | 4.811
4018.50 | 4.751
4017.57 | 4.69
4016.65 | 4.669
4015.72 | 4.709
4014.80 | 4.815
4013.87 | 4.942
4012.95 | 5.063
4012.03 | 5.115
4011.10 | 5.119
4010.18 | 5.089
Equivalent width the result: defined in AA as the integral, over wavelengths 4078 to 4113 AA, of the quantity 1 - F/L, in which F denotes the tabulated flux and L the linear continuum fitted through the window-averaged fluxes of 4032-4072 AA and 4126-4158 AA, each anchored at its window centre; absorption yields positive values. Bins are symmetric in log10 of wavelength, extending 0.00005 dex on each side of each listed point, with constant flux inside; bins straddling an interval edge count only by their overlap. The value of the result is 5.0 AA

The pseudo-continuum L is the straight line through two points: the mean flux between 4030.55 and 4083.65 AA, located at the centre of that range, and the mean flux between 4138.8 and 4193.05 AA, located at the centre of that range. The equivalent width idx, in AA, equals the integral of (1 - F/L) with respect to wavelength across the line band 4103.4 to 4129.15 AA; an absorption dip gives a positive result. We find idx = 2.93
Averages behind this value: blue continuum 4.7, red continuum 4.48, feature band 4.06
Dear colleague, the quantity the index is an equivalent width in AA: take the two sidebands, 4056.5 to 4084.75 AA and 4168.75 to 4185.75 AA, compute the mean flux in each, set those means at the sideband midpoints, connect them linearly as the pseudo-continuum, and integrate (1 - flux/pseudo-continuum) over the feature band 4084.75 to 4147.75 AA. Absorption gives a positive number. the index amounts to 3.1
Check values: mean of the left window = 4.5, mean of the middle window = 4.23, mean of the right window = 4.39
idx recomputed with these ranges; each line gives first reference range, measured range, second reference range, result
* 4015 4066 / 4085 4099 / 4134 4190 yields 1.8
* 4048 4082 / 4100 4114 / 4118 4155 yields 2.5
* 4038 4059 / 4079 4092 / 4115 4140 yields 1.0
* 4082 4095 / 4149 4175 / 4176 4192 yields -2.0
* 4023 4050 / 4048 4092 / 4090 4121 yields -2.8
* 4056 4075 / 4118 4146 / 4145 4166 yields -0.3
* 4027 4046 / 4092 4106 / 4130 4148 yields 2.9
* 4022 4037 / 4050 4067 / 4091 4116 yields -2.2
